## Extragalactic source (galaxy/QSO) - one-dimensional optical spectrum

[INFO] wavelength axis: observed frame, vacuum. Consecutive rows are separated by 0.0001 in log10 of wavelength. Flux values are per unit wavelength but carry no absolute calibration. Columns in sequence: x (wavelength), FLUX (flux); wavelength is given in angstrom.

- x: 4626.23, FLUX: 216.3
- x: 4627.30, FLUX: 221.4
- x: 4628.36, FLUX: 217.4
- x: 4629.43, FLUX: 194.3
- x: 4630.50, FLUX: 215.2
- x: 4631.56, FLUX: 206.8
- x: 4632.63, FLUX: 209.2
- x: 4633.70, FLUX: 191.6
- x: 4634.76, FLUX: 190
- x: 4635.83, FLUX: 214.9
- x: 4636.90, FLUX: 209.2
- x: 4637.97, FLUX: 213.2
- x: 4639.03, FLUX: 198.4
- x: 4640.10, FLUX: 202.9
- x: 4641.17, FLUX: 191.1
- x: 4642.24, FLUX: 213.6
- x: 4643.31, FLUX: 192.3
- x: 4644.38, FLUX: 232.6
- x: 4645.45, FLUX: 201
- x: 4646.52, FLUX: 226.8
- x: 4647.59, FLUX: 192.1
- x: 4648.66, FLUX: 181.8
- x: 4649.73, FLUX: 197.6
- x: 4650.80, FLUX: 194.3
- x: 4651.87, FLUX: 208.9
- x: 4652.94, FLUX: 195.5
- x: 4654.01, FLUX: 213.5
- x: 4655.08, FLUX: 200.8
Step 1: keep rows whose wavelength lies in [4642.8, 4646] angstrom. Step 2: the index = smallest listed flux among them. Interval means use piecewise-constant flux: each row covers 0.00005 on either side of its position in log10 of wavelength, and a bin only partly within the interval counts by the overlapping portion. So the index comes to 192.3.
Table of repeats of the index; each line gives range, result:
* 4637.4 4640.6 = 198.4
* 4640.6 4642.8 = 191.1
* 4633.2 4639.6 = 190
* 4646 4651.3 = 181.8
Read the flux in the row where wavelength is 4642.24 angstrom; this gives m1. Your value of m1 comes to 213.6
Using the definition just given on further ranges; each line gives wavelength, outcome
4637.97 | 213.2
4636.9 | 209.2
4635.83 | 214.9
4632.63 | 209.2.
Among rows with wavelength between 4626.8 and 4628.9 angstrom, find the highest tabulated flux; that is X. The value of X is 221.4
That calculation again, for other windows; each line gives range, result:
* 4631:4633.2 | 209.2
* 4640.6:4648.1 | 232.6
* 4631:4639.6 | 214.9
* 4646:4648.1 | 226.8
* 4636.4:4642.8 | 213.6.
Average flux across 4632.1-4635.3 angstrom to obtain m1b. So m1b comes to 197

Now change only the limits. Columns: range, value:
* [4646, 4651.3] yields 199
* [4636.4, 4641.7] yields 203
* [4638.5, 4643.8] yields 200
